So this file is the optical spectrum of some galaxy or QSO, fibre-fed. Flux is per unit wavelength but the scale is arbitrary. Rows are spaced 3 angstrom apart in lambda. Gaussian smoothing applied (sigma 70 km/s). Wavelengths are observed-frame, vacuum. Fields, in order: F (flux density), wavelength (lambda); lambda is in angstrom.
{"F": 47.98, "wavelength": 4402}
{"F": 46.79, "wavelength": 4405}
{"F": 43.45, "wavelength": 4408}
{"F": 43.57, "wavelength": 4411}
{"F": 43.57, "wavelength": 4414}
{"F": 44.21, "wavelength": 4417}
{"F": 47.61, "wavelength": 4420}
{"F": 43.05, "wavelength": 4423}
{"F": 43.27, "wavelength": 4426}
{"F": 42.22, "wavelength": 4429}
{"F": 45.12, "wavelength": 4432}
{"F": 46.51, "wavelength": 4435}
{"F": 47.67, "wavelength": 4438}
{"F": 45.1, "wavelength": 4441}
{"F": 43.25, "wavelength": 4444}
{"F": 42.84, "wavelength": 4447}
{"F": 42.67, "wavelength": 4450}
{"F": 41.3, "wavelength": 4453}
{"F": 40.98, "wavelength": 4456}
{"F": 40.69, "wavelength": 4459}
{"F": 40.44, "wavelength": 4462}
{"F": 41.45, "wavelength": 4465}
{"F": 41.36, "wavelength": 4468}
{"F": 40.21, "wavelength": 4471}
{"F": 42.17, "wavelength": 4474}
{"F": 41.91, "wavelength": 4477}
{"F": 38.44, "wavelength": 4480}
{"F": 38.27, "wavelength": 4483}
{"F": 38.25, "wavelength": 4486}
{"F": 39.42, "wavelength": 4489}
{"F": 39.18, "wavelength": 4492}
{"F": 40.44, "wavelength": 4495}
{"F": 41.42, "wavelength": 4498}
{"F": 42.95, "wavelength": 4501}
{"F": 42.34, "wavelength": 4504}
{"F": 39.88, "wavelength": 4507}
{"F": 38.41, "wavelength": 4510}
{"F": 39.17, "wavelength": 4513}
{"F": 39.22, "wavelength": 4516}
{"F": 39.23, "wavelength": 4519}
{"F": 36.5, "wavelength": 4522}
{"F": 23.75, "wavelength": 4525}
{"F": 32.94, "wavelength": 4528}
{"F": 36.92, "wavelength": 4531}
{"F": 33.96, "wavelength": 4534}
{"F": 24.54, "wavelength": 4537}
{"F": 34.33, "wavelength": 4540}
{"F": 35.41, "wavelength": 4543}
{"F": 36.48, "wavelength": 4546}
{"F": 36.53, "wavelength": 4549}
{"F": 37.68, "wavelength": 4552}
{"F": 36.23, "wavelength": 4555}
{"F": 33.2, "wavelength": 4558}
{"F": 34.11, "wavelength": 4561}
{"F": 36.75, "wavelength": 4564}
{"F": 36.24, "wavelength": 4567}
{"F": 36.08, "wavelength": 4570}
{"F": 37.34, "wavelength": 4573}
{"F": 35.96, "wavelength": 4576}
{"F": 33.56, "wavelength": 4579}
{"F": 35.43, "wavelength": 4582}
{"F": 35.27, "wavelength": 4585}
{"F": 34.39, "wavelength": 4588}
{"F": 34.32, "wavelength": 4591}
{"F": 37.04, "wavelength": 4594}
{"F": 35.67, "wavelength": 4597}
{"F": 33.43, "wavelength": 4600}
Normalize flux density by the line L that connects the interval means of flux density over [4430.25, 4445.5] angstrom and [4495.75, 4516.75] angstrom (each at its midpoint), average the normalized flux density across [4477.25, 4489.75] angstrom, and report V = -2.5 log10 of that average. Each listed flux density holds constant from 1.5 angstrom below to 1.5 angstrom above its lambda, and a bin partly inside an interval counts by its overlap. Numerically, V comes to 0.088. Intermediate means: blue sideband 45.5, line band 38.9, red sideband 40.5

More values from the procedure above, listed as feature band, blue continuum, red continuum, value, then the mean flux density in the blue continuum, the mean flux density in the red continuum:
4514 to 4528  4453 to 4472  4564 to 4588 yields 0.11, 40.9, 35.7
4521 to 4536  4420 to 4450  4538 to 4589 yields 0.17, 44.4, 35.5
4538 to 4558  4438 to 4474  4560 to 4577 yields 0.05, 42.1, 36.1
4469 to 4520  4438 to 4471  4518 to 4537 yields -0.08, 42.2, 33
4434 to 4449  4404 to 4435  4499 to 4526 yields -0.05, 44.4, 38.3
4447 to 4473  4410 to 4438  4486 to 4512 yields 0.03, 44.5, 40.3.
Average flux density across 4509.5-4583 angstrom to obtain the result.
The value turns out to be 35.2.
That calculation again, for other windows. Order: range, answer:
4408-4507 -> 42.2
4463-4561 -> 37.5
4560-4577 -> 36.1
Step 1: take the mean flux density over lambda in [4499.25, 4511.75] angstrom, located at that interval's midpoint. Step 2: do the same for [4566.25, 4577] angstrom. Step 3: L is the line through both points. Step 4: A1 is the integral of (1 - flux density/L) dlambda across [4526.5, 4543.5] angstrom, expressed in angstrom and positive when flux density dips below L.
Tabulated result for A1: 2.63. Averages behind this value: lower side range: 40.9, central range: 32.9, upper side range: 36.4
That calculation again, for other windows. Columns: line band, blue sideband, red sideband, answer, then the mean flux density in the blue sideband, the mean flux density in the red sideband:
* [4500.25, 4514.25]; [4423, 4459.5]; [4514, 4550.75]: -1.4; 43.5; 34.2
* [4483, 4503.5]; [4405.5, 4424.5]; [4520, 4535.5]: -2.1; 44.4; 33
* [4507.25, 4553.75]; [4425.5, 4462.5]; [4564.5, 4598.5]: 4.0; 43.3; 35.6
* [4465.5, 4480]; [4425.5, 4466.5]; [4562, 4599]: 0.2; 43.1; 35.6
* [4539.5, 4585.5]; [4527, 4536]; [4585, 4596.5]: -1.3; 34.1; 35.3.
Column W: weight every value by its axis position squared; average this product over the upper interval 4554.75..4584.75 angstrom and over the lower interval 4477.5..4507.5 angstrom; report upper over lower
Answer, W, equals 0.91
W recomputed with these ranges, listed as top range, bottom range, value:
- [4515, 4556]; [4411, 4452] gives 0.81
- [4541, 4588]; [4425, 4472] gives 0.88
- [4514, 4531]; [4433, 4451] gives 0.80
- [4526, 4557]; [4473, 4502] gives 0.87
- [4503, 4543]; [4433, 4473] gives 0.86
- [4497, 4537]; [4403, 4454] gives 0.87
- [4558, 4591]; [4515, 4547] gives 1.07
